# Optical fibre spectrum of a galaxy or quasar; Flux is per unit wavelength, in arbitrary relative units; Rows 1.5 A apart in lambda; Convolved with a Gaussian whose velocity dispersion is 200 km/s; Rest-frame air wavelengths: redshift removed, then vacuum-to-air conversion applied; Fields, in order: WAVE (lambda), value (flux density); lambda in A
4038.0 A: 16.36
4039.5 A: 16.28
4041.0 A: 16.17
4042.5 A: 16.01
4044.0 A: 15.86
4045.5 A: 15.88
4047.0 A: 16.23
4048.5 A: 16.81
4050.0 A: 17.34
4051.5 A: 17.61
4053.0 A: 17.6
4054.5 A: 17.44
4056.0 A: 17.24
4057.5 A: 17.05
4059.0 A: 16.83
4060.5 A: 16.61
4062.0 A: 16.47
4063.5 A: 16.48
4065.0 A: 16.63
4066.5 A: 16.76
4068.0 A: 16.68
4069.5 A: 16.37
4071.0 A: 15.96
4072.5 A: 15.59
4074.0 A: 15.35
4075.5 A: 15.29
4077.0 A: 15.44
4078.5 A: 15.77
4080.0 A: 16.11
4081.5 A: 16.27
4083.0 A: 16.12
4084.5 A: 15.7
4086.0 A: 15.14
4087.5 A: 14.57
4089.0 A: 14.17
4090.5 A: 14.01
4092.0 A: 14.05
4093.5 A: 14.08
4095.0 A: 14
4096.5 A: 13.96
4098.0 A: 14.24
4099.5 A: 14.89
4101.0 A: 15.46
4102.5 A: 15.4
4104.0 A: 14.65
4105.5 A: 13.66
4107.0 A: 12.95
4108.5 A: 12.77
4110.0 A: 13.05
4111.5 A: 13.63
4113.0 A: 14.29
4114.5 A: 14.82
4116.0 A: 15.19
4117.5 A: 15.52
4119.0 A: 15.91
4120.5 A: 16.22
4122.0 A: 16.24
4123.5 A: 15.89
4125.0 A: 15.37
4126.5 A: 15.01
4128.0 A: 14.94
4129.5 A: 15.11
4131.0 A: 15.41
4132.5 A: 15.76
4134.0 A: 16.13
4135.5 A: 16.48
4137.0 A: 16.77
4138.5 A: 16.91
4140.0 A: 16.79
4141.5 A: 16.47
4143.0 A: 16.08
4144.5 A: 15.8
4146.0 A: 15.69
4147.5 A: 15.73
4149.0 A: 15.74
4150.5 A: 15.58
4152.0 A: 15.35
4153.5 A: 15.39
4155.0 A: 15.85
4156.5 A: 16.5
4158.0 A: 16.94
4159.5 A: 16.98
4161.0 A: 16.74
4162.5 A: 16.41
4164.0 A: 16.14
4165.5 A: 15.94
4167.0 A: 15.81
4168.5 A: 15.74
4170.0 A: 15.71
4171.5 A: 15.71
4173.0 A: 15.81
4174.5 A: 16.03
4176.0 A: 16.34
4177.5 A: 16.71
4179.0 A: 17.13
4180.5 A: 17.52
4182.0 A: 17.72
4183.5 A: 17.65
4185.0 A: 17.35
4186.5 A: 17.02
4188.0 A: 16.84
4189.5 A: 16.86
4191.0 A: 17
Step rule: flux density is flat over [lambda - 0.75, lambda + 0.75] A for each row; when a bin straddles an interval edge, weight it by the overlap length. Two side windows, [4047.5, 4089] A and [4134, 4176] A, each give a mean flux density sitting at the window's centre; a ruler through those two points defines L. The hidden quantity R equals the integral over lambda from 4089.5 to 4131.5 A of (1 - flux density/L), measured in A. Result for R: 4.0 A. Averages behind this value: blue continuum 16.3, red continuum 16.1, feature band 14.7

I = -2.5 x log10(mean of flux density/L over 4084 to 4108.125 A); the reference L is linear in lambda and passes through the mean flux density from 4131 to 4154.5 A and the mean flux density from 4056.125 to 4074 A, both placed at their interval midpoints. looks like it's 0.13 mag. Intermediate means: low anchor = 16.5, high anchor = 16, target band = 14.4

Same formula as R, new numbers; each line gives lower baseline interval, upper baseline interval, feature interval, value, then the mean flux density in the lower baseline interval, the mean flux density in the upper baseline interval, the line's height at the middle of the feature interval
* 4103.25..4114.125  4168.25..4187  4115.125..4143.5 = -2.7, 13.6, 16.7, 14.5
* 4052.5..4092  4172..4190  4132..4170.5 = 1.2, 16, 16.9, 16.7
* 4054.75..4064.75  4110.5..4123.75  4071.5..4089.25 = 0.8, 16.8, 15.2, 16.2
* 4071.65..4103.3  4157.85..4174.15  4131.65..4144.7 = -0.5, 15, 16.1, 15.7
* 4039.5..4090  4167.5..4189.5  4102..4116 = 2.1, 16.2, 16.7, 16.4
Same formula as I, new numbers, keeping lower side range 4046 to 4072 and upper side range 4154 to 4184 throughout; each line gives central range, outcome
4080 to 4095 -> 0.12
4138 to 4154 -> 0.04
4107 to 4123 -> 0.13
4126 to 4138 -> 0.06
